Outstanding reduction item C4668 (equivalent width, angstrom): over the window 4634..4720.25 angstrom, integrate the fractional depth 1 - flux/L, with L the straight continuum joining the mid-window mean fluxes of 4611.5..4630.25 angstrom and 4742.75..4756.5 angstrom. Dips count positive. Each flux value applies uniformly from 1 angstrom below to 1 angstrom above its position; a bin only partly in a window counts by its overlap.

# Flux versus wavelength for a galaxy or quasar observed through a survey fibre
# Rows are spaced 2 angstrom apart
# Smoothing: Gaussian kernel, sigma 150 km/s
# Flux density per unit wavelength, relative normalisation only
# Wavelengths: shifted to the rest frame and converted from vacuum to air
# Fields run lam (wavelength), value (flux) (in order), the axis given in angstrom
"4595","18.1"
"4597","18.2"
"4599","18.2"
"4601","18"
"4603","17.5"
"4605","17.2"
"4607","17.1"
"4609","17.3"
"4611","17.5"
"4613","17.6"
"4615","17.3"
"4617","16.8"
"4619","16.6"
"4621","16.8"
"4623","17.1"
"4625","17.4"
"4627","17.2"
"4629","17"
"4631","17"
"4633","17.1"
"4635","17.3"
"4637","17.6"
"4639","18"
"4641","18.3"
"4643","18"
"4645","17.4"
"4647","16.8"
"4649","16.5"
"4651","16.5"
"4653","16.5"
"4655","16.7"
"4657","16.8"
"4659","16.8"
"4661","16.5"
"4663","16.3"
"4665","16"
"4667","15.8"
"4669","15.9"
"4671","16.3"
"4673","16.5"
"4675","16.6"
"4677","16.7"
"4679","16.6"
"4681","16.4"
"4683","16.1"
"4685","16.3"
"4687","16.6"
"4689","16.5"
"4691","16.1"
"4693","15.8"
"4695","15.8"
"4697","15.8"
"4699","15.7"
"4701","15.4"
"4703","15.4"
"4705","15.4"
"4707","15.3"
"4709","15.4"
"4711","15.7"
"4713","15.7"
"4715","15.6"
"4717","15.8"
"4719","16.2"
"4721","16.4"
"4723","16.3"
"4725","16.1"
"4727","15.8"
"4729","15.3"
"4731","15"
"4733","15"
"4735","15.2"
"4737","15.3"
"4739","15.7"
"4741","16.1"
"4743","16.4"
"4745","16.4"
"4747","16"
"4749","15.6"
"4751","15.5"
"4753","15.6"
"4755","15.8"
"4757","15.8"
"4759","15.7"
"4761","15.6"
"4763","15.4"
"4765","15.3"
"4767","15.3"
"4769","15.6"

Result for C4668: 1.08 angstrom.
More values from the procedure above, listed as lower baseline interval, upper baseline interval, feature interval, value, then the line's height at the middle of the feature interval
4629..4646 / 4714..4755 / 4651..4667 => 0.64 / 17.2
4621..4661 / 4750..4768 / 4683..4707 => 0.79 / 16.4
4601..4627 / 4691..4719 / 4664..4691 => -0.35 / 16.1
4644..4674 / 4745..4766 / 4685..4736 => 0.97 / 16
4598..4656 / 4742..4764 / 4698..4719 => 0.95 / 16.3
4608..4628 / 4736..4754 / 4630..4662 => -0.46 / 16.9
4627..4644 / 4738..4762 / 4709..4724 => 0.38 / 16.3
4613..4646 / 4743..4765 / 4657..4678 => 0.59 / 16.8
